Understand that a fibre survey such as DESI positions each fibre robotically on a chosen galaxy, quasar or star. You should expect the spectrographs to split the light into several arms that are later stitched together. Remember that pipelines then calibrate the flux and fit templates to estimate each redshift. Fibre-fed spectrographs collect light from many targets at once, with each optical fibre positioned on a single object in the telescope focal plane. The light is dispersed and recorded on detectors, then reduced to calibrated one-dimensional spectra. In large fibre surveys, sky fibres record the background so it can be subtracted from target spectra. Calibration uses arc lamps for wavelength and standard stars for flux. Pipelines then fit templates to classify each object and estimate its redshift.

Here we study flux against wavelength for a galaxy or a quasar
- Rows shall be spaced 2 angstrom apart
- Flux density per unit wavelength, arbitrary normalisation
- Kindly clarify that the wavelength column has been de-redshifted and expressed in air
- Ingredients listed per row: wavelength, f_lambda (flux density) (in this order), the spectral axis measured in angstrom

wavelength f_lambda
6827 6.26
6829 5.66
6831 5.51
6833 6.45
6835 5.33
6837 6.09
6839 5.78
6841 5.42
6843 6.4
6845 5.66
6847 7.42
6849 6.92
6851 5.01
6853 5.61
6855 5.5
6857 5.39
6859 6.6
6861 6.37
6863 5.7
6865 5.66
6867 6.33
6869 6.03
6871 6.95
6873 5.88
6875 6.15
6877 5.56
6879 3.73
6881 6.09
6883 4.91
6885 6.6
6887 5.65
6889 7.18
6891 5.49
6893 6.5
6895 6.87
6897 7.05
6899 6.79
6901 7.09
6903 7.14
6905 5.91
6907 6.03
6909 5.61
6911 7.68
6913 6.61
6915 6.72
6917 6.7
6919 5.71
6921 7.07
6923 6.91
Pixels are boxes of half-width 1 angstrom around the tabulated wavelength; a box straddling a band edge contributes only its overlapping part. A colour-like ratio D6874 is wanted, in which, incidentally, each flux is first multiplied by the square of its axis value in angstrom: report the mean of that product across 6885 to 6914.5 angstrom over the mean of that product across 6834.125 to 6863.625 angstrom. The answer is 1.12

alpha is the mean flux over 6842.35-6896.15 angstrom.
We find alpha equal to 6.01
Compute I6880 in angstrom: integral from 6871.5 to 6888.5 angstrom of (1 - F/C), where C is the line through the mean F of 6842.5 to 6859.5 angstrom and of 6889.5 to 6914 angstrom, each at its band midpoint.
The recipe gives 1.8 angstrom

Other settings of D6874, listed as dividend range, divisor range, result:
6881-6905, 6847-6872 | 1.07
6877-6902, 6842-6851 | 0.97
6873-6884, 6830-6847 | 0.91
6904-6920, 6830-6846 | 1.12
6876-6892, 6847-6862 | 0.95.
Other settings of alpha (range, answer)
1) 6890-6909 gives 6.49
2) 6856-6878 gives 6.06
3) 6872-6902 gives 6.1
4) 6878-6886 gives 5.33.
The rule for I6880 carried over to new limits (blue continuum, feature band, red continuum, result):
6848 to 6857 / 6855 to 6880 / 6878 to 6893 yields -0.6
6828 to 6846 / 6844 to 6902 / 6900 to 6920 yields 0.6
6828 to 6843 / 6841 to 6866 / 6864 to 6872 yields 0.2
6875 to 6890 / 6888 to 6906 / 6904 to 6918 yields -1.7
